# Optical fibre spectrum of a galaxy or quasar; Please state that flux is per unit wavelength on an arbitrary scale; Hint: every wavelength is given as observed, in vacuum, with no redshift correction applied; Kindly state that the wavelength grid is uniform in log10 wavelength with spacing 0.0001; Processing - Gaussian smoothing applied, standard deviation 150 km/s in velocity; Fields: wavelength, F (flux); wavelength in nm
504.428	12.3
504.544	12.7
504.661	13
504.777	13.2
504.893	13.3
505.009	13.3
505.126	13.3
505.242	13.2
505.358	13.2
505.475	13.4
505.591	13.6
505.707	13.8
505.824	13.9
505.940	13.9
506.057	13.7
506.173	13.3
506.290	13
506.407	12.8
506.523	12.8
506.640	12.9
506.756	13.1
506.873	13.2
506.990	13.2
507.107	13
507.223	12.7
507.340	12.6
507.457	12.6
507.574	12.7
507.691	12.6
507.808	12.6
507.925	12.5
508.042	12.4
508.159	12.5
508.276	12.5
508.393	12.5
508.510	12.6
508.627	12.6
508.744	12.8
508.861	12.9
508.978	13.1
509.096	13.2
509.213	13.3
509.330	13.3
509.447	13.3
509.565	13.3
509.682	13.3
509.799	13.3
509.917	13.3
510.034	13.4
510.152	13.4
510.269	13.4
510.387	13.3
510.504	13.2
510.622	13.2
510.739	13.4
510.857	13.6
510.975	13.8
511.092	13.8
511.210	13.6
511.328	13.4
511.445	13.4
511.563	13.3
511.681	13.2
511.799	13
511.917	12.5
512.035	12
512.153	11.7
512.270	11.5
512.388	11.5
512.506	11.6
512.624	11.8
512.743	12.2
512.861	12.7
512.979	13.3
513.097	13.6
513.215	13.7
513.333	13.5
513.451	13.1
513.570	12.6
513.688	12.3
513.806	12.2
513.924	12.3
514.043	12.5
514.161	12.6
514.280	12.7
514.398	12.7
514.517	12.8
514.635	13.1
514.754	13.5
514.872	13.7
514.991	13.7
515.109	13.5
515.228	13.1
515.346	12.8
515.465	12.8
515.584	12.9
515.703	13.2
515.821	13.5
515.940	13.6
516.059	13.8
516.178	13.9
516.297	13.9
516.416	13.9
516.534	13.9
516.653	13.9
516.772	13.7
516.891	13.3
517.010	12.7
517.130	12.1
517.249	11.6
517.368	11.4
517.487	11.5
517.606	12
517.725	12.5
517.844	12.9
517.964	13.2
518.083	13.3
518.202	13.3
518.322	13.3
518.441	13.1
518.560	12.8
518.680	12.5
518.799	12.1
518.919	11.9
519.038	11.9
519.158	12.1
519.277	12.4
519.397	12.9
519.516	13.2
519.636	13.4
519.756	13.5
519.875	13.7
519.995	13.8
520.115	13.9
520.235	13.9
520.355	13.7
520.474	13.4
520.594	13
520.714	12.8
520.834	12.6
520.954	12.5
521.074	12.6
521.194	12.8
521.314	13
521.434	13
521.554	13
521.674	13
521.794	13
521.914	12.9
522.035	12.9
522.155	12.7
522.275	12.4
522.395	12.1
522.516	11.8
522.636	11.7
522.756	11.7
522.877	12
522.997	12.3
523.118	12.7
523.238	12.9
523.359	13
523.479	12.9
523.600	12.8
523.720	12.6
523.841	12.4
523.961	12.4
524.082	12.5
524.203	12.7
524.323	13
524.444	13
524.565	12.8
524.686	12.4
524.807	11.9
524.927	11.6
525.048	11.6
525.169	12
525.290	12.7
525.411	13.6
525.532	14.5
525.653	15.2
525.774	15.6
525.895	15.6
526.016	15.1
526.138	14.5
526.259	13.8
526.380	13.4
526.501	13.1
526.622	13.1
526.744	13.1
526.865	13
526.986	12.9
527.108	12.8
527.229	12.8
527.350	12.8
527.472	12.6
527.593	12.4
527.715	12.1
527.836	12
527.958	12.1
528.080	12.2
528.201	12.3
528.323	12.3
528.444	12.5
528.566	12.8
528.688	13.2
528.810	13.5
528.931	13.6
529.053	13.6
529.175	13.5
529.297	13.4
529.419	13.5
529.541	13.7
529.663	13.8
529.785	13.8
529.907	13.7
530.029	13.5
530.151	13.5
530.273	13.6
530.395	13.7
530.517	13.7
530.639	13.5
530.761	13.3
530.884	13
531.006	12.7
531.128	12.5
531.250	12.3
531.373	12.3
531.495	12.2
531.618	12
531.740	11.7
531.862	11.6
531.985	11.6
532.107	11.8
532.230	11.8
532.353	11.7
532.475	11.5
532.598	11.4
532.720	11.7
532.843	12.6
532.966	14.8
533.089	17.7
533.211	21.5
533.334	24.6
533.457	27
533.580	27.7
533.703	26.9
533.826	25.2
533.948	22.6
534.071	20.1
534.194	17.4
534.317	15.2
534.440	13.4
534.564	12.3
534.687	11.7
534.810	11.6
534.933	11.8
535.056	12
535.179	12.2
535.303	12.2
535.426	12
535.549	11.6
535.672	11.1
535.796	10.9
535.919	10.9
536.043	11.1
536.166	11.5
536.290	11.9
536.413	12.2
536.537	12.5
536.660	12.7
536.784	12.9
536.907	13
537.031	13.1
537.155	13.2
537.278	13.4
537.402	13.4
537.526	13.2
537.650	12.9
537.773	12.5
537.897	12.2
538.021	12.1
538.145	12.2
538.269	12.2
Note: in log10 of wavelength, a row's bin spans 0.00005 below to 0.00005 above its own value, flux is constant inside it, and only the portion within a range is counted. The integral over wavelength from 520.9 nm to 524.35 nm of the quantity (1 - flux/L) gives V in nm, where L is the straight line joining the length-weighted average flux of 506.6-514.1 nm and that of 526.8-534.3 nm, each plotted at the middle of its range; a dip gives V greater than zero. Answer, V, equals 0.31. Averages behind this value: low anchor 12.9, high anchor 14.5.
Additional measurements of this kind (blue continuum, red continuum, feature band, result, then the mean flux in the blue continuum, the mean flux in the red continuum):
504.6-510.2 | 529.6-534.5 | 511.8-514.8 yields 0.23 nm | 13.1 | 15.4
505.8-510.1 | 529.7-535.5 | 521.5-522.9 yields 0.16 nm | 13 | 14.8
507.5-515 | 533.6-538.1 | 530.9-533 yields 0.25 nm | 12.9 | 13.9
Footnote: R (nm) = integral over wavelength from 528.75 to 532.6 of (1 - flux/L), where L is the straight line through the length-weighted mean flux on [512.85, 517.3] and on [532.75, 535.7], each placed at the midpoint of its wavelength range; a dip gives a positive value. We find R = 0.79 nm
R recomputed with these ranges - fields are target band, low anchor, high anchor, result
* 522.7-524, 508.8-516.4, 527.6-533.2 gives 0.047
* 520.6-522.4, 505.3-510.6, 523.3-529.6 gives 0.038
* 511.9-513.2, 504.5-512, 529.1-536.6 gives 0.103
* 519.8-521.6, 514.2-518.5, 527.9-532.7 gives -0.028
